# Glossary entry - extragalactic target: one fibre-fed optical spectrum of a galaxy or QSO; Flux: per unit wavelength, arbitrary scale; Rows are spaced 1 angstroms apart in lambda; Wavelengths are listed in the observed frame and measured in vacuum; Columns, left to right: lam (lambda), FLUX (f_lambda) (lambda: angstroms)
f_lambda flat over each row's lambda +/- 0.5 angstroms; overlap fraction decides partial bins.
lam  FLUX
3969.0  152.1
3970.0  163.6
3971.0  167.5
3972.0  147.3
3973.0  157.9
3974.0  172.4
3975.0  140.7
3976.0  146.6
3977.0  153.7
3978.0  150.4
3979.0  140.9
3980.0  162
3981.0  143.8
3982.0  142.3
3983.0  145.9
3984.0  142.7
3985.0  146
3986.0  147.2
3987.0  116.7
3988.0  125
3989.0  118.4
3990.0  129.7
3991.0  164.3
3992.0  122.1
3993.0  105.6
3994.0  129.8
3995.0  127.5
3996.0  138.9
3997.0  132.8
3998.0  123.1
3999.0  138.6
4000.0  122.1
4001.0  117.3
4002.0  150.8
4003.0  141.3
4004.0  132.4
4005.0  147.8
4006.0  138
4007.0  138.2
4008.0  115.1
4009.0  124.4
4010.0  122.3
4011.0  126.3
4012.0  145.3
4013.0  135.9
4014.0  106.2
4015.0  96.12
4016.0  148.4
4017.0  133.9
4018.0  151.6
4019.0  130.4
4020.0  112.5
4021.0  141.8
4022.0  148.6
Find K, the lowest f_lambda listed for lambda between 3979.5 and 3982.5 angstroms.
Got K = 142.3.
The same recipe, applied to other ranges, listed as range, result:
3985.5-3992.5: 116.7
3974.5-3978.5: 140.7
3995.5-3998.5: 123.1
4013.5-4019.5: 96.12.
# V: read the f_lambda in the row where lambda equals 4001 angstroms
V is 117.3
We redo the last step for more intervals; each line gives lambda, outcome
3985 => 146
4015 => 96.12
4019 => 130.4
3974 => 172.4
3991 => 164.3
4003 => 141.3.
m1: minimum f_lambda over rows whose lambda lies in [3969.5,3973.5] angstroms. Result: 147.3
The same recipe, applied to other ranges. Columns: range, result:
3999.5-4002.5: 117.3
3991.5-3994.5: 105.6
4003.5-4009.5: 115.1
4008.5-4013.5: 122.3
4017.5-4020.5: 112.5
